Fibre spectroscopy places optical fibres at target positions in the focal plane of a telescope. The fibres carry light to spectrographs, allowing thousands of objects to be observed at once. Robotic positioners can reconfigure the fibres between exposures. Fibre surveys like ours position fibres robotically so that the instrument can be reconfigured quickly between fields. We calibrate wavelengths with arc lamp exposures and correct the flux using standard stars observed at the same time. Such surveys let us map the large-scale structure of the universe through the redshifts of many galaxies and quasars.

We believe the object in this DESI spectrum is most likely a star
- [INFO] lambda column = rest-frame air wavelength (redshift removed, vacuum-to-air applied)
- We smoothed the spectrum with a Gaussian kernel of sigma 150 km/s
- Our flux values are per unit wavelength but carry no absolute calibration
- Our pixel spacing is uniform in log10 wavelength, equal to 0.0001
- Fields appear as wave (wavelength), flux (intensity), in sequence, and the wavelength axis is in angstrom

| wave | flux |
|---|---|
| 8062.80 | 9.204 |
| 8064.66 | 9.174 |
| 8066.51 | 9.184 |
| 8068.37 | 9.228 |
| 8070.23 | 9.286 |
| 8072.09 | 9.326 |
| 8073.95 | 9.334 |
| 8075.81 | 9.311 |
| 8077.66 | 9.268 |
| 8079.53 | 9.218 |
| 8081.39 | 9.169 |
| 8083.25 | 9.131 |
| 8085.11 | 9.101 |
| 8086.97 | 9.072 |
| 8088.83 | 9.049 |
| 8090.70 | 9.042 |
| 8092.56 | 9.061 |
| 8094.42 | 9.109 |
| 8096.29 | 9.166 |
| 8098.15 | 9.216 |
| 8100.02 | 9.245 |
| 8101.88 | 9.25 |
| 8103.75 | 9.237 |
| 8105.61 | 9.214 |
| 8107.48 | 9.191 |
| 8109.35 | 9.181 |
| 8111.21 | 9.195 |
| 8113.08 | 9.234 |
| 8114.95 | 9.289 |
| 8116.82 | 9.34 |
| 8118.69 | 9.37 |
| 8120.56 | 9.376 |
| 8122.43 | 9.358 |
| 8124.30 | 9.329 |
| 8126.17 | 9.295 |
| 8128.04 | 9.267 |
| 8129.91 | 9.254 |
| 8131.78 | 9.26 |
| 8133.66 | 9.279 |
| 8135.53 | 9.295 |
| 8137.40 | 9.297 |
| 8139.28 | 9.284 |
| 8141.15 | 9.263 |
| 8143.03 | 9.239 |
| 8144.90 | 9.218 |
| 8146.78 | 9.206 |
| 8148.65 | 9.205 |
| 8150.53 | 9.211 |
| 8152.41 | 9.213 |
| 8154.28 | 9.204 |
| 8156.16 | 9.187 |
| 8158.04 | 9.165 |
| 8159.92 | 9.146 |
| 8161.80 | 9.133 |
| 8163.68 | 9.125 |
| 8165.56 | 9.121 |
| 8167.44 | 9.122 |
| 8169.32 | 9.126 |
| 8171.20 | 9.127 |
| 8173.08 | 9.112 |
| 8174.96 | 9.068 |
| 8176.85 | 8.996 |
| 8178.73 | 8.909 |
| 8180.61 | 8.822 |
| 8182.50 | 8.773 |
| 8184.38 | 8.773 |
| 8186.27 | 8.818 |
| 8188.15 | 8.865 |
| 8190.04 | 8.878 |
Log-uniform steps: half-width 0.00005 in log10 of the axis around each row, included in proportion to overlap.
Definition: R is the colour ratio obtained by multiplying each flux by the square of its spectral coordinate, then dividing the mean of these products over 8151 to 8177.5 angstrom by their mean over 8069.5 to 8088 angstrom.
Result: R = 1.0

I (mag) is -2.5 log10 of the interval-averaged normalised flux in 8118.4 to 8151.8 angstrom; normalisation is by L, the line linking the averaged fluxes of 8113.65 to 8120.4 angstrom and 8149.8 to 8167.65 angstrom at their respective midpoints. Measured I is 0.00 mag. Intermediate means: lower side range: 9.33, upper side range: 9.16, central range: 9.28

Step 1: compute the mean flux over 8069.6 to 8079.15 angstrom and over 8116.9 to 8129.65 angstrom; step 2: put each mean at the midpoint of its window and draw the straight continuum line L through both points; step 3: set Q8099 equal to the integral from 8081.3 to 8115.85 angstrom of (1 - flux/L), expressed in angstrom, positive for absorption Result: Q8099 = 0.6 angstrom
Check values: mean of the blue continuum 9.3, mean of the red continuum 9.33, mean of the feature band 9.17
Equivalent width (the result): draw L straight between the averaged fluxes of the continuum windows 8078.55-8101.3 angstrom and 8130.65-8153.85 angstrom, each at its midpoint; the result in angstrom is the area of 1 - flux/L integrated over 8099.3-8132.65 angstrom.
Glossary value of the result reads -0.3 angstrom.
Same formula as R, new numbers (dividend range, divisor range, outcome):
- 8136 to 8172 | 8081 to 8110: 1.02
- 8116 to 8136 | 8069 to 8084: 1.02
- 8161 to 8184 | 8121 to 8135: 0.98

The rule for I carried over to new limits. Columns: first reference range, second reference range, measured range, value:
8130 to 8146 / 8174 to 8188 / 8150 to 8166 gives -0.01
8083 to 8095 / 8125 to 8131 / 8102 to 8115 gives 0.00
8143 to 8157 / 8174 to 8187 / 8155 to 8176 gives -0.01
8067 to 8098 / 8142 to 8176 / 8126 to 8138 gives -0.01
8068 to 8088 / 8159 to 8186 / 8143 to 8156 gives -0.02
